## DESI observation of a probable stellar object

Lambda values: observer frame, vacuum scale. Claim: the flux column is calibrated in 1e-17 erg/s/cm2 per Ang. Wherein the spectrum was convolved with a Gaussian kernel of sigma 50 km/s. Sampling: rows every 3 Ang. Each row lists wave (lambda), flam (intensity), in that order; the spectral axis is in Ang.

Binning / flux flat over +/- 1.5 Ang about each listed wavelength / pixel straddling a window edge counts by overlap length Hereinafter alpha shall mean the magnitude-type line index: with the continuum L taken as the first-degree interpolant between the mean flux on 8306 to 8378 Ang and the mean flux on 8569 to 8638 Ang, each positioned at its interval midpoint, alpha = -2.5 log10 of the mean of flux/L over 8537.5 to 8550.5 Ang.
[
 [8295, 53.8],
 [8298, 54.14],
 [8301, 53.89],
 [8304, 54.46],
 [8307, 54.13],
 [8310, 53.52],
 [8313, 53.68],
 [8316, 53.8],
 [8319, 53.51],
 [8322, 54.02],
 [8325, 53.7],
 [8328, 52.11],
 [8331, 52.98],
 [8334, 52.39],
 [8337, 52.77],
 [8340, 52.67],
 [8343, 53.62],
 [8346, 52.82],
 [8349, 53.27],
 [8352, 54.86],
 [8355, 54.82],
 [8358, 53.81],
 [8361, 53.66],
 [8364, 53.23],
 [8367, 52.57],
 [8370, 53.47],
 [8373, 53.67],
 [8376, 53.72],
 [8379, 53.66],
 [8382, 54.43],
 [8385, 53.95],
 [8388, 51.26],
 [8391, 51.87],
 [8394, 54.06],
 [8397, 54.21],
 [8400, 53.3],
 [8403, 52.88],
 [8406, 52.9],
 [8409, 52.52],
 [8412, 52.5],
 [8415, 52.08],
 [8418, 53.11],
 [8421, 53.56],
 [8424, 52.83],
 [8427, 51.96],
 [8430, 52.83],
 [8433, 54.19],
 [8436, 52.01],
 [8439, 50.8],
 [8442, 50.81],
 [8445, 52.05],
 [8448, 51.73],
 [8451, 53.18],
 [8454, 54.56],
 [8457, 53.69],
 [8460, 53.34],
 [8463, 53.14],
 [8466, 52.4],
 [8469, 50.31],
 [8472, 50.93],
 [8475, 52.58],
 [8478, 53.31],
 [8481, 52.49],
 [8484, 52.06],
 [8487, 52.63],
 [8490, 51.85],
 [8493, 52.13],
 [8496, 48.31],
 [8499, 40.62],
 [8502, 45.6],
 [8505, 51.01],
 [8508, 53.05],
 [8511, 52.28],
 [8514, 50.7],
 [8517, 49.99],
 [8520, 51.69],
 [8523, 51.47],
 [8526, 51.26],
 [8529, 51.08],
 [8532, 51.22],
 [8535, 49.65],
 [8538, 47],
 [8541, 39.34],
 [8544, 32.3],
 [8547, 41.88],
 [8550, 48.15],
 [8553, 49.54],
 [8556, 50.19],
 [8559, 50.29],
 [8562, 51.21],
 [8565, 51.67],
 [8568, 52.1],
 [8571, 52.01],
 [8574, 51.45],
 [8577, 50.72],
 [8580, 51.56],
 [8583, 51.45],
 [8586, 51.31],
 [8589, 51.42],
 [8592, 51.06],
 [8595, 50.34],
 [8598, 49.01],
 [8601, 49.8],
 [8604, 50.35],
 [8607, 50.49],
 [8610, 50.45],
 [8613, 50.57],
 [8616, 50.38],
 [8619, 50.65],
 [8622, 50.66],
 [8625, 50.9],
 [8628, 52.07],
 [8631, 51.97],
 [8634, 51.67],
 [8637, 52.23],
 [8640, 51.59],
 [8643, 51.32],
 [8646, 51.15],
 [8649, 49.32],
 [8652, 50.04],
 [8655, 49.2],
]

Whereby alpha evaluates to 0.253 mag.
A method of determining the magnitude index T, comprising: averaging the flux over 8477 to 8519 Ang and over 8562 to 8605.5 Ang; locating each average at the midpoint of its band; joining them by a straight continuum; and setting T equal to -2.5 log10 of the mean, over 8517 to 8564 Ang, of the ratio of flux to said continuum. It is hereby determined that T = 0.06 mag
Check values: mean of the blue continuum 50.4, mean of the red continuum 51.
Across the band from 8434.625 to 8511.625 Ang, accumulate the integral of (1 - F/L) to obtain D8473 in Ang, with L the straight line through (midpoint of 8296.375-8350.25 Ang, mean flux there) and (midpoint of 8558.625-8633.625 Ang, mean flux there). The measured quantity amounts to 1.0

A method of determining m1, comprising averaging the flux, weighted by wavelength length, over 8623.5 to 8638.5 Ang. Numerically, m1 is 51.8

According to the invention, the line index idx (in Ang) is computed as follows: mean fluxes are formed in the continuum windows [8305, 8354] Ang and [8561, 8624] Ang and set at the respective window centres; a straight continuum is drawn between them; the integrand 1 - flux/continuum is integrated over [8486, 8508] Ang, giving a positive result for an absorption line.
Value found 1.2 Ang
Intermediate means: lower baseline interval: 53.4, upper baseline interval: 50.9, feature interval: 49.1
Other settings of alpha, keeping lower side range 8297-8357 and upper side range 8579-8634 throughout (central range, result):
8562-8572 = -0.01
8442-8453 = 0.00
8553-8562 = 0.02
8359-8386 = -0.01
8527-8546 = 0.14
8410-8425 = 0.00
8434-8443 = 0.02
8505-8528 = 0.01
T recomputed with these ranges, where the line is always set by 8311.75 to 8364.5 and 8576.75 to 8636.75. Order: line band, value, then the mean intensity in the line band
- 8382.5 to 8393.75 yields 0.00 mag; 52.7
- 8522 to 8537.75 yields 0.02 mag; 50.6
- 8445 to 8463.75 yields -0.02 mag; 53.2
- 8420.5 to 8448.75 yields 0.01 mag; 52.2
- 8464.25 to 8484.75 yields 0.00 mag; 52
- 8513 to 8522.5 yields 0.02 mag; 50.9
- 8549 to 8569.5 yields 0.02 mag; 50.5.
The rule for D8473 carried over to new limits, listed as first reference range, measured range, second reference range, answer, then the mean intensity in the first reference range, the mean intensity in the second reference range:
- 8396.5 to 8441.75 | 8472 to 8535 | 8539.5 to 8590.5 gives -0.5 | 52.7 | 48.6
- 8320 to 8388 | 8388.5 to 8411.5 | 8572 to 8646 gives 0.0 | 53.4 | 51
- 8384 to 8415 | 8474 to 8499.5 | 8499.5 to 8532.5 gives 0.1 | 52.9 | 50.5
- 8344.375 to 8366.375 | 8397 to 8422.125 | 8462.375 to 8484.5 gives 0.0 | 53.7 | 52.1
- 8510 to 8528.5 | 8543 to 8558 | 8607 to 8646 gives 1.8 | 51.2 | 51.2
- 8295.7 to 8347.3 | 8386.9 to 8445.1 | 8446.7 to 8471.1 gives 0.4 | 53.4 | 52.8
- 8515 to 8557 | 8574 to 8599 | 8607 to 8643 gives -0.7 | 47.5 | 51.2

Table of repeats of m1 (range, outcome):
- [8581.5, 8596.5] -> 51.1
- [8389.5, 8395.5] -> 53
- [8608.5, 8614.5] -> 50.5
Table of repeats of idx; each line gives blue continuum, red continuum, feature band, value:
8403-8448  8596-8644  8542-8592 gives 2.1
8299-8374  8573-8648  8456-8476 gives 0.0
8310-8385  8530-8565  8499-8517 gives -0.6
